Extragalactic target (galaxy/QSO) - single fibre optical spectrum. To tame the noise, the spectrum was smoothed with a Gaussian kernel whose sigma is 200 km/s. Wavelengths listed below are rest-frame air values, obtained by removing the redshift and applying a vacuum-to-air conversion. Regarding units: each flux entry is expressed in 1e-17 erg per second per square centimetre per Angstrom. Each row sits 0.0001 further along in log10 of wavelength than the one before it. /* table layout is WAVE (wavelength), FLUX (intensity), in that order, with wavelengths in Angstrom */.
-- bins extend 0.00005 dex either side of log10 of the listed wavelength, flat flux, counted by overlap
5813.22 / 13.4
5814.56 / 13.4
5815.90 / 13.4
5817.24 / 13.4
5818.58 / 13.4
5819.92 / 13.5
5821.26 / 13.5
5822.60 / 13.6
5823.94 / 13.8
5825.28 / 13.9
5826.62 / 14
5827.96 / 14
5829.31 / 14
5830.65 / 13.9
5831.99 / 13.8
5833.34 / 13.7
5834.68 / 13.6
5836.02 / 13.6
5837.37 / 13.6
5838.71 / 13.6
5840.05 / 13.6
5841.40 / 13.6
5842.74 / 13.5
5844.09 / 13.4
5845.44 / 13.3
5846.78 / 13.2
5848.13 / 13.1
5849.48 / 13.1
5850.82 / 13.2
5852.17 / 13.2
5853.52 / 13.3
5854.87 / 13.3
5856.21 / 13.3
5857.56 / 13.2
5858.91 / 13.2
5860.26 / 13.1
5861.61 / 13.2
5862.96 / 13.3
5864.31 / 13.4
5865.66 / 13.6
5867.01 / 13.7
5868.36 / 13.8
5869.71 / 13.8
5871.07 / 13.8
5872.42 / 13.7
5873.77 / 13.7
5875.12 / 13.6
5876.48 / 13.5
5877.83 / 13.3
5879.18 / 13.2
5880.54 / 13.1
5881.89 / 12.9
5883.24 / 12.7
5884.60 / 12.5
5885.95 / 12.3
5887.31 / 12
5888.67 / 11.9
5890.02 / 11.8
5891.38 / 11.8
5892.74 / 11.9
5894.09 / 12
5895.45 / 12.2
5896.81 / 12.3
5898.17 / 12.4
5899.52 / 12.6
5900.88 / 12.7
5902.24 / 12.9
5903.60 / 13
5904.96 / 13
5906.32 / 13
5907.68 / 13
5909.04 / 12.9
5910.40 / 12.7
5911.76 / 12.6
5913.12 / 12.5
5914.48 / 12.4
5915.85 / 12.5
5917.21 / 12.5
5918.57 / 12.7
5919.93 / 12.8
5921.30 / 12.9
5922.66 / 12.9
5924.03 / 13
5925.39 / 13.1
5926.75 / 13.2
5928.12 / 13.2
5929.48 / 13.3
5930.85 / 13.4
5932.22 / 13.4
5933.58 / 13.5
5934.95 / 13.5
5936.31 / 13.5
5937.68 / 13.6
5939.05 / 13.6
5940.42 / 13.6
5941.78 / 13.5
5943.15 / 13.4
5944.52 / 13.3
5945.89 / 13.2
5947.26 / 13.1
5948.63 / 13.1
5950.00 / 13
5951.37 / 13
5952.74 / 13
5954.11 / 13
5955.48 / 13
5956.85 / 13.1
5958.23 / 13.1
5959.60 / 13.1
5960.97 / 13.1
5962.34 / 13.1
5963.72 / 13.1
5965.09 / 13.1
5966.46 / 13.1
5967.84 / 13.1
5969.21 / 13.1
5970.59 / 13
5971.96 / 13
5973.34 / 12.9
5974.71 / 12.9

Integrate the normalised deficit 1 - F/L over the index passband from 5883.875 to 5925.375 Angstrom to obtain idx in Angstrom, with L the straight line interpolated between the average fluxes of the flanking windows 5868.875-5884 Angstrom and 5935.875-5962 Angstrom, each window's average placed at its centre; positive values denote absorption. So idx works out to 2.5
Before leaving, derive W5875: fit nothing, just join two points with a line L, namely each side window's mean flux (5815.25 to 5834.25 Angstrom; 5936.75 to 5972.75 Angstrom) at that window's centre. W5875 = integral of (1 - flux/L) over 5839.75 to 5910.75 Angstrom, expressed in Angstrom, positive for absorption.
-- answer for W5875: 2.55 Angstrom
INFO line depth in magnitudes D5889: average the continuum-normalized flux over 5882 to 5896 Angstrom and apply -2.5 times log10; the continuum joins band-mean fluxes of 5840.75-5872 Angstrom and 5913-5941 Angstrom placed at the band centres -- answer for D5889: 0.10 mag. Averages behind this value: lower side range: 13.4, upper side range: 13.1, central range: 12.1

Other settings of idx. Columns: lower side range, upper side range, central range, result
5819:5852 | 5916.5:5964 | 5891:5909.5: 1.1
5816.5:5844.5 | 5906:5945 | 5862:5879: -0.2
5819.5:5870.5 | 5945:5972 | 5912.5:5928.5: 0.5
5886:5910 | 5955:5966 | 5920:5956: -1.1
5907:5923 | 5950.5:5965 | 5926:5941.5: -0.7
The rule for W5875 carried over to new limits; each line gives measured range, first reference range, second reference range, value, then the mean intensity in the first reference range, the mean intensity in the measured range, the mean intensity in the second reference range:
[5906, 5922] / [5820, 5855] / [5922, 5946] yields 0.8 Angstrom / 13.6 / 12.7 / 13.3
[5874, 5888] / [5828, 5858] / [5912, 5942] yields 0.4 Angstrom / 13.5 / 12.9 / 13.1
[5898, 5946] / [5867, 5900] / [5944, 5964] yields -0.3 Angstrom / 12.8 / 13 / 13.1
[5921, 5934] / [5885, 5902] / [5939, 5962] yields -0.4 Angstrom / 12.2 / 13.2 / 13.2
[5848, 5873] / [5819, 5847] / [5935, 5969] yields 0.3 Angstrom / 13.7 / 13.4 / 13.2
